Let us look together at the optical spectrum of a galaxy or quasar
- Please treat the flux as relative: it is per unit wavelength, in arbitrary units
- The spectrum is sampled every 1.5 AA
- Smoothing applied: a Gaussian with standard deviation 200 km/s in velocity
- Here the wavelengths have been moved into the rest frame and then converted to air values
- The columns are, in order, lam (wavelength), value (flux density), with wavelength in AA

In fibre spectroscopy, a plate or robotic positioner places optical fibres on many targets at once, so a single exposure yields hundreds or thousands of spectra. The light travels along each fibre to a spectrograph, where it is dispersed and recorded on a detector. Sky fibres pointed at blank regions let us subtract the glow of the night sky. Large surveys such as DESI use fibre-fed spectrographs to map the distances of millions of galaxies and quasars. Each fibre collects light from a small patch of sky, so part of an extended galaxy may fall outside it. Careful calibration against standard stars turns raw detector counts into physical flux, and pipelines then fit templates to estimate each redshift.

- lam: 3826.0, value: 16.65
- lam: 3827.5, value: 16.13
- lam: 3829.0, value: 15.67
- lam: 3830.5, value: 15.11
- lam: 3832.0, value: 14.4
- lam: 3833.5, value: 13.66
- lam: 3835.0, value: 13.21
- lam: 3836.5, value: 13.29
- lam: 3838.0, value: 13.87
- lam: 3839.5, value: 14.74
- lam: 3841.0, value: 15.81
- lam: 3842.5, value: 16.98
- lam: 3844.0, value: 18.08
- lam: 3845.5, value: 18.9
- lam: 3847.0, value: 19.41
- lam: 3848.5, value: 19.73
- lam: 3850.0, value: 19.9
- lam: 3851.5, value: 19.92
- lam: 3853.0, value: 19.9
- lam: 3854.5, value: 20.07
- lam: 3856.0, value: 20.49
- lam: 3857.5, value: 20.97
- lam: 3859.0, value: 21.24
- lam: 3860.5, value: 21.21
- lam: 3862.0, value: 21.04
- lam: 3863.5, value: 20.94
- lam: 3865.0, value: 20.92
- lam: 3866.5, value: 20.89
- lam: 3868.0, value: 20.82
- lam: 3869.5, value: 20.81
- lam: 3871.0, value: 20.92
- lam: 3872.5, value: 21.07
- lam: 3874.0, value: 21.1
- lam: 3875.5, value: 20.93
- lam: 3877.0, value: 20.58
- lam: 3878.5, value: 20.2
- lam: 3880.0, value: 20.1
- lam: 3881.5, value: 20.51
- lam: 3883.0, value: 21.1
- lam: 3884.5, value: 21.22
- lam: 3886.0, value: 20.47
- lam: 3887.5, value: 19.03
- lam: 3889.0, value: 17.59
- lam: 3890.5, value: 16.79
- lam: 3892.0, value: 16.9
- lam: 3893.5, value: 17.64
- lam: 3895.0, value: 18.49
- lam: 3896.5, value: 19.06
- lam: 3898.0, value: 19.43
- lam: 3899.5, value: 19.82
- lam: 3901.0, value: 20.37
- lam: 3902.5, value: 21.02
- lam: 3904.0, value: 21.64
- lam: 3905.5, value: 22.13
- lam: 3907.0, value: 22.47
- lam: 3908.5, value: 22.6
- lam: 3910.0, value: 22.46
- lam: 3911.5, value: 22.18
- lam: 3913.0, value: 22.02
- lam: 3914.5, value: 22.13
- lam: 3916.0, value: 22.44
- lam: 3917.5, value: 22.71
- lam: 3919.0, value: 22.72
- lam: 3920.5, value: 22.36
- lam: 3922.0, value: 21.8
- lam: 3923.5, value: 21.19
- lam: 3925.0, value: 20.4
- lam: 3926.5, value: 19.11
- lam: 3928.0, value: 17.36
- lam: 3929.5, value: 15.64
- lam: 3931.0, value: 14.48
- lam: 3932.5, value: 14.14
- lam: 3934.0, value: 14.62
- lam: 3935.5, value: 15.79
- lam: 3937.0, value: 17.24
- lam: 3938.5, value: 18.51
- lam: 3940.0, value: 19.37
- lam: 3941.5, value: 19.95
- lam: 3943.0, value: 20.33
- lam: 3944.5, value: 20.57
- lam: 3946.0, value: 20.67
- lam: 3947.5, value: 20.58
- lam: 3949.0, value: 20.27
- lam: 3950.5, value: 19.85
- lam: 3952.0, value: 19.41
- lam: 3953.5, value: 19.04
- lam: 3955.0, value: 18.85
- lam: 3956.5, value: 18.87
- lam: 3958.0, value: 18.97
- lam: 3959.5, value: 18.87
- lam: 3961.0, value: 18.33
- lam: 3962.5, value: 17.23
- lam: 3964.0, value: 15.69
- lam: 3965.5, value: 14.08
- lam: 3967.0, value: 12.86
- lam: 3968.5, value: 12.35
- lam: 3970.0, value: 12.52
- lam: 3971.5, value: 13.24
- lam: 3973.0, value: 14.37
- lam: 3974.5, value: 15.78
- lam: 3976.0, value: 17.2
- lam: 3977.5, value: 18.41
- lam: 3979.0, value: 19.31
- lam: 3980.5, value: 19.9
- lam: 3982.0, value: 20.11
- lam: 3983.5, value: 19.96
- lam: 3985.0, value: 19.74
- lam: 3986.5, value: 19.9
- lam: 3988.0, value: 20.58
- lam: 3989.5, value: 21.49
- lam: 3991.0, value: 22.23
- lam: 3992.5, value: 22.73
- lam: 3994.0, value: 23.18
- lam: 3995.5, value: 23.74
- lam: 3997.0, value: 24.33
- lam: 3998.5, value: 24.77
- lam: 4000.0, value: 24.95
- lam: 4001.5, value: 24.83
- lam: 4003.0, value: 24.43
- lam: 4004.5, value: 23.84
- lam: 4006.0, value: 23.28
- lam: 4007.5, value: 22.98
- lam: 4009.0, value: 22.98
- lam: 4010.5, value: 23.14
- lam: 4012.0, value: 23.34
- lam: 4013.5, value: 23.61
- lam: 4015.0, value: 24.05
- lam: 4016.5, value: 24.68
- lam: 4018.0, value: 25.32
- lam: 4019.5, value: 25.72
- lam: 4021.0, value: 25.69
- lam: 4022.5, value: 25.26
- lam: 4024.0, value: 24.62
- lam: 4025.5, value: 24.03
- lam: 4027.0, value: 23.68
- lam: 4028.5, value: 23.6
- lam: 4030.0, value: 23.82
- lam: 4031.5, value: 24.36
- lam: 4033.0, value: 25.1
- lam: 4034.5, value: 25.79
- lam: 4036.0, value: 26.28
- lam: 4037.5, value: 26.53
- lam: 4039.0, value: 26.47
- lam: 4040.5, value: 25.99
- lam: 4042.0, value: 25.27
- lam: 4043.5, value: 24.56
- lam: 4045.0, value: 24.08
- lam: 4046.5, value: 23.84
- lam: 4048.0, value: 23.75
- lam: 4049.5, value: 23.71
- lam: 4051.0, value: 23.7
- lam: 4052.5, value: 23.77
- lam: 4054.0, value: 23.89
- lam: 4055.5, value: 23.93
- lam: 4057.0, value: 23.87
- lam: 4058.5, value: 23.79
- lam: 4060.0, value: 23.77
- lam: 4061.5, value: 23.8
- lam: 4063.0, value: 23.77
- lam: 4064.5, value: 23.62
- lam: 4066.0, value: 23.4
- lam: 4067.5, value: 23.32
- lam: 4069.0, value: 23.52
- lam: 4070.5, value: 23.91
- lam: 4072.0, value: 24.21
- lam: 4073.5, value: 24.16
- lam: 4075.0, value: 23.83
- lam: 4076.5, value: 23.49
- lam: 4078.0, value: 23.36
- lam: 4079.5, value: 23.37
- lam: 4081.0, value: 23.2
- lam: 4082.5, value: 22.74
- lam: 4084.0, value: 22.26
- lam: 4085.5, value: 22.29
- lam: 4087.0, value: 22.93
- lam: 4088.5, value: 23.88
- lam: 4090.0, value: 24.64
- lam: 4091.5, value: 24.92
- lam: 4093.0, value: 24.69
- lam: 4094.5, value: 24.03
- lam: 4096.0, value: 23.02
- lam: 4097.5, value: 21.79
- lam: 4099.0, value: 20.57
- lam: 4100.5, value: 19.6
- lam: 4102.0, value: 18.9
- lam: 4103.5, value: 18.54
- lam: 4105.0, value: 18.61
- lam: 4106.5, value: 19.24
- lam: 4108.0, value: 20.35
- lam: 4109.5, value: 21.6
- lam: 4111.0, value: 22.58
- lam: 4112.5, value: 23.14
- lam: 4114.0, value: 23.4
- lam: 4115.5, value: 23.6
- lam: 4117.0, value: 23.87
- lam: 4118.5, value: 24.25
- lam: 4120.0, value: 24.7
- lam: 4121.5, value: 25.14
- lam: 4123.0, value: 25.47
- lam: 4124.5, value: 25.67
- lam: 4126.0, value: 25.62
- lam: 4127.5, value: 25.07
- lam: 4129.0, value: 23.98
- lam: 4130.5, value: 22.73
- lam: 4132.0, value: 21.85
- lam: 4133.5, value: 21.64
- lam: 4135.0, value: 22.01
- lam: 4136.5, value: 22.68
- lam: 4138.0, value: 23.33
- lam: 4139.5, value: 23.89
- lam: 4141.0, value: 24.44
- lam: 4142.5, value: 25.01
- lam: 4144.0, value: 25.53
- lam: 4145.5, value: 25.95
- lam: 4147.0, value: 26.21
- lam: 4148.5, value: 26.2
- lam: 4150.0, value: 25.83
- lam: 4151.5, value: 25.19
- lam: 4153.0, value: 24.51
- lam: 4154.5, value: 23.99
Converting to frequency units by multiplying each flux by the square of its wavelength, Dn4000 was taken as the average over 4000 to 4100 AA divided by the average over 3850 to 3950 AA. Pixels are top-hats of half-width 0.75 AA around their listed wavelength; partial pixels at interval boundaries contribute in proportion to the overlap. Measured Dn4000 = 1.29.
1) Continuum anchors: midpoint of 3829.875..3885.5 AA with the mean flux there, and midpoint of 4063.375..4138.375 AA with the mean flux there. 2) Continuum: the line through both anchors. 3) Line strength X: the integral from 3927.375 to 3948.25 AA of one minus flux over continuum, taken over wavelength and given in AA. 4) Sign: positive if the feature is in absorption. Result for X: 2.61 AA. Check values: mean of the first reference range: 19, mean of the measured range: 17.8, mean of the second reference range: 23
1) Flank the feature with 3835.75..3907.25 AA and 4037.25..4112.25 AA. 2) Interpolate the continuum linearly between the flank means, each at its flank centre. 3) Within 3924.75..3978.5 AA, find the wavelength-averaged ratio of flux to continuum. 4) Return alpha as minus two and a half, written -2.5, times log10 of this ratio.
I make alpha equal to 0.21 mag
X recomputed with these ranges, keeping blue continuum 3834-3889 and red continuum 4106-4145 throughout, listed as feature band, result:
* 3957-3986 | 5.9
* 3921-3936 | 2.1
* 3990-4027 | -4.0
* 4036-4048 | -1.6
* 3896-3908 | -0.5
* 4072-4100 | -0.4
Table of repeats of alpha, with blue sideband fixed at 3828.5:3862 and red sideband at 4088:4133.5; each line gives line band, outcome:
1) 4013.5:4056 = -0.16 mag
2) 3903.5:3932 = -0.10 mag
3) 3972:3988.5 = 0.10 mag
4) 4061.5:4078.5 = -0.08 mag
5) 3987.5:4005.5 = -0.14 mag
